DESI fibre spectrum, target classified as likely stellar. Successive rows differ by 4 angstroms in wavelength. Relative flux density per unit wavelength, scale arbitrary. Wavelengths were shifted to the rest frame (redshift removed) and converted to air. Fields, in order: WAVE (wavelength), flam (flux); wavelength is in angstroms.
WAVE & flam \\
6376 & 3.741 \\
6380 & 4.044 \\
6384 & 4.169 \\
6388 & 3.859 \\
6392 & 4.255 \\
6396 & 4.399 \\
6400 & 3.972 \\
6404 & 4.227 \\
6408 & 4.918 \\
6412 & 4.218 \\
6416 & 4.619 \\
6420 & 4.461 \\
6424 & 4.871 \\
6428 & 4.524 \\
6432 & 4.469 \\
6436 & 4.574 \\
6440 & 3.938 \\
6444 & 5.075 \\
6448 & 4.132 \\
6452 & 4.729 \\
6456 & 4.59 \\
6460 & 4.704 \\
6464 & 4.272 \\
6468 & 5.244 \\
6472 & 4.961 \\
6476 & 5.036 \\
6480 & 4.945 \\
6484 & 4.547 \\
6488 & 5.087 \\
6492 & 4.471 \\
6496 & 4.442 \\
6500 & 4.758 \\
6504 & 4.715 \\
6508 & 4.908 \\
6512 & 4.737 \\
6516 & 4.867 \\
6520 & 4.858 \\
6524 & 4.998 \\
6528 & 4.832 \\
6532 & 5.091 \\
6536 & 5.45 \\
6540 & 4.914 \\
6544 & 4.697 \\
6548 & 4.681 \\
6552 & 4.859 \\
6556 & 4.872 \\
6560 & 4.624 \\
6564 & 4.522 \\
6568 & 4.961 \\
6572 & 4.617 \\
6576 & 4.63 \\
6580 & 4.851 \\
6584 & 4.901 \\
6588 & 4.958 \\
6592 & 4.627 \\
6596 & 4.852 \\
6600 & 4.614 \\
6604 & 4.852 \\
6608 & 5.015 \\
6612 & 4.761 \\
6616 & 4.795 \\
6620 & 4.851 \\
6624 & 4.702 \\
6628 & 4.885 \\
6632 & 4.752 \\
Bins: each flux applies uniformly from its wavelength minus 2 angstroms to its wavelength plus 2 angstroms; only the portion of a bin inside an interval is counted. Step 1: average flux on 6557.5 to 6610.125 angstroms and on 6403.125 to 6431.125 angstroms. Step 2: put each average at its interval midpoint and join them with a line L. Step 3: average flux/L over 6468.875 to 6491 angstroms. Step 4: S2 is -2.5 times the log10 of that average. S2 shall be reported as -0.06 mag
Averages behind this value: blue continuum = 4.56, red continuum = 4.77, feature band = 4.91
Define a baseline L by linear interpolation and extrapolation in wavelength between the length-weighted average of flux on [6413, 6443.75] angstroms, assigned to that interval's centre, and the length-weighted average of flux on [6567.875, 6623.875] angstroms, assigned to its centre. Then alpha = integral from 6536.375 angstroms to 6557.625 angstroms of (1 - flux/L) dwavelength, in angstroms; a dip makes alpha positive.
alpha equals -0.6 angstroms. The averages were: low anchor 4.52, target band 4.85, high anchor 4.8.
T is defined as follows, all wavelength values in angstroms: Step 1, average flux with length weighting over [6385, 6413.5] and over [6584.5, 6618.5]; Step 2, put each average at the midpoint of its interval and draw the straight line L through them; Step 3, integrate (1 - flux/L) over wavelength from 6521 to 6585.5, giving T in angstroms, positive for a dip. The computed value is -2.2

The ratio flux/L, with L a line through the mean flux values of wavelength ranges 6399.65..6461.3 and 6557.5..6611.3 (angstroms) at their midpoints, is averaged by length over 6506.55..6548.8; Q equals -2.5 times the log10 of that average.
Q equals -0.055 mag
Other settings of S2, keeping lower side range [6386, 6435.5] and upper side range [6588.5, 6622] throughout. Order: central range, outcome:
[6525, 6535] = -0.082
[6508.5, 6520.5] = -0.048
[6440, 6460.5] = -0.021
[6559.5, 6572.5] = 0.006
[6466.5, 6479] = -0.120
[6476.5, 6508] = -0.039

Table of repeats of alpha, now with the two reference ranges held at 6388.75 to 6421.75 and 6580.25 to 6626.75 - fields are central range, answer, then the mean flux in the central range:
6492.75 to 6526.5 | -1.3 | 4.77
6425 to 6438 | -0.4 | 4.55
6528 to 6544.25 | -1.4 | 5.05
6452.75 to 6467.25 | -0.4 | 4.6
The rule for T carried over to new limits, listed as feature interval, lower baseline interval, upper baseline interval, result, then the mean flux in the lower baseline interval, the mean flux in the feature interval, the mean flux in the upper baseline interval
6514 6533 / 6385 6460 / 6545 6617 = -1.09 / 4.44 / 4.92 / 4.78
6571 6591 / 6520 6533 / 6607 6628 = 0.33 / 4.95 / 4.79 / 4.82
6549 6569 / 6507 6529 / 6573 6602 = 0.23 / 4.87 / 4.75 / 4.77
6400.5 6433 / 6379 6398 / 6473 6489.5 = -1.00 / 4.15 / 4.51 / 4.9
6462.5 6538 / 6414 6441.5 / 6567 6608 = -3.62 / 4.5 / 4.86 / 4.79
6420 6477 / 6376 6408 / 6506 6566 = -2.63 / 4.16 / 4.64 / 4.86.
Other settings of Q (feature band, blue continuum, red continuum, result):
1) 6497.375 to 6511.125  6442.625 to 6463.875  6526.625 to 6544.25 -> 0.02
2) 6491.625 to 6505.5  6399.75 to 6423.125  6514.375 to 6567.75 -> 0.03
